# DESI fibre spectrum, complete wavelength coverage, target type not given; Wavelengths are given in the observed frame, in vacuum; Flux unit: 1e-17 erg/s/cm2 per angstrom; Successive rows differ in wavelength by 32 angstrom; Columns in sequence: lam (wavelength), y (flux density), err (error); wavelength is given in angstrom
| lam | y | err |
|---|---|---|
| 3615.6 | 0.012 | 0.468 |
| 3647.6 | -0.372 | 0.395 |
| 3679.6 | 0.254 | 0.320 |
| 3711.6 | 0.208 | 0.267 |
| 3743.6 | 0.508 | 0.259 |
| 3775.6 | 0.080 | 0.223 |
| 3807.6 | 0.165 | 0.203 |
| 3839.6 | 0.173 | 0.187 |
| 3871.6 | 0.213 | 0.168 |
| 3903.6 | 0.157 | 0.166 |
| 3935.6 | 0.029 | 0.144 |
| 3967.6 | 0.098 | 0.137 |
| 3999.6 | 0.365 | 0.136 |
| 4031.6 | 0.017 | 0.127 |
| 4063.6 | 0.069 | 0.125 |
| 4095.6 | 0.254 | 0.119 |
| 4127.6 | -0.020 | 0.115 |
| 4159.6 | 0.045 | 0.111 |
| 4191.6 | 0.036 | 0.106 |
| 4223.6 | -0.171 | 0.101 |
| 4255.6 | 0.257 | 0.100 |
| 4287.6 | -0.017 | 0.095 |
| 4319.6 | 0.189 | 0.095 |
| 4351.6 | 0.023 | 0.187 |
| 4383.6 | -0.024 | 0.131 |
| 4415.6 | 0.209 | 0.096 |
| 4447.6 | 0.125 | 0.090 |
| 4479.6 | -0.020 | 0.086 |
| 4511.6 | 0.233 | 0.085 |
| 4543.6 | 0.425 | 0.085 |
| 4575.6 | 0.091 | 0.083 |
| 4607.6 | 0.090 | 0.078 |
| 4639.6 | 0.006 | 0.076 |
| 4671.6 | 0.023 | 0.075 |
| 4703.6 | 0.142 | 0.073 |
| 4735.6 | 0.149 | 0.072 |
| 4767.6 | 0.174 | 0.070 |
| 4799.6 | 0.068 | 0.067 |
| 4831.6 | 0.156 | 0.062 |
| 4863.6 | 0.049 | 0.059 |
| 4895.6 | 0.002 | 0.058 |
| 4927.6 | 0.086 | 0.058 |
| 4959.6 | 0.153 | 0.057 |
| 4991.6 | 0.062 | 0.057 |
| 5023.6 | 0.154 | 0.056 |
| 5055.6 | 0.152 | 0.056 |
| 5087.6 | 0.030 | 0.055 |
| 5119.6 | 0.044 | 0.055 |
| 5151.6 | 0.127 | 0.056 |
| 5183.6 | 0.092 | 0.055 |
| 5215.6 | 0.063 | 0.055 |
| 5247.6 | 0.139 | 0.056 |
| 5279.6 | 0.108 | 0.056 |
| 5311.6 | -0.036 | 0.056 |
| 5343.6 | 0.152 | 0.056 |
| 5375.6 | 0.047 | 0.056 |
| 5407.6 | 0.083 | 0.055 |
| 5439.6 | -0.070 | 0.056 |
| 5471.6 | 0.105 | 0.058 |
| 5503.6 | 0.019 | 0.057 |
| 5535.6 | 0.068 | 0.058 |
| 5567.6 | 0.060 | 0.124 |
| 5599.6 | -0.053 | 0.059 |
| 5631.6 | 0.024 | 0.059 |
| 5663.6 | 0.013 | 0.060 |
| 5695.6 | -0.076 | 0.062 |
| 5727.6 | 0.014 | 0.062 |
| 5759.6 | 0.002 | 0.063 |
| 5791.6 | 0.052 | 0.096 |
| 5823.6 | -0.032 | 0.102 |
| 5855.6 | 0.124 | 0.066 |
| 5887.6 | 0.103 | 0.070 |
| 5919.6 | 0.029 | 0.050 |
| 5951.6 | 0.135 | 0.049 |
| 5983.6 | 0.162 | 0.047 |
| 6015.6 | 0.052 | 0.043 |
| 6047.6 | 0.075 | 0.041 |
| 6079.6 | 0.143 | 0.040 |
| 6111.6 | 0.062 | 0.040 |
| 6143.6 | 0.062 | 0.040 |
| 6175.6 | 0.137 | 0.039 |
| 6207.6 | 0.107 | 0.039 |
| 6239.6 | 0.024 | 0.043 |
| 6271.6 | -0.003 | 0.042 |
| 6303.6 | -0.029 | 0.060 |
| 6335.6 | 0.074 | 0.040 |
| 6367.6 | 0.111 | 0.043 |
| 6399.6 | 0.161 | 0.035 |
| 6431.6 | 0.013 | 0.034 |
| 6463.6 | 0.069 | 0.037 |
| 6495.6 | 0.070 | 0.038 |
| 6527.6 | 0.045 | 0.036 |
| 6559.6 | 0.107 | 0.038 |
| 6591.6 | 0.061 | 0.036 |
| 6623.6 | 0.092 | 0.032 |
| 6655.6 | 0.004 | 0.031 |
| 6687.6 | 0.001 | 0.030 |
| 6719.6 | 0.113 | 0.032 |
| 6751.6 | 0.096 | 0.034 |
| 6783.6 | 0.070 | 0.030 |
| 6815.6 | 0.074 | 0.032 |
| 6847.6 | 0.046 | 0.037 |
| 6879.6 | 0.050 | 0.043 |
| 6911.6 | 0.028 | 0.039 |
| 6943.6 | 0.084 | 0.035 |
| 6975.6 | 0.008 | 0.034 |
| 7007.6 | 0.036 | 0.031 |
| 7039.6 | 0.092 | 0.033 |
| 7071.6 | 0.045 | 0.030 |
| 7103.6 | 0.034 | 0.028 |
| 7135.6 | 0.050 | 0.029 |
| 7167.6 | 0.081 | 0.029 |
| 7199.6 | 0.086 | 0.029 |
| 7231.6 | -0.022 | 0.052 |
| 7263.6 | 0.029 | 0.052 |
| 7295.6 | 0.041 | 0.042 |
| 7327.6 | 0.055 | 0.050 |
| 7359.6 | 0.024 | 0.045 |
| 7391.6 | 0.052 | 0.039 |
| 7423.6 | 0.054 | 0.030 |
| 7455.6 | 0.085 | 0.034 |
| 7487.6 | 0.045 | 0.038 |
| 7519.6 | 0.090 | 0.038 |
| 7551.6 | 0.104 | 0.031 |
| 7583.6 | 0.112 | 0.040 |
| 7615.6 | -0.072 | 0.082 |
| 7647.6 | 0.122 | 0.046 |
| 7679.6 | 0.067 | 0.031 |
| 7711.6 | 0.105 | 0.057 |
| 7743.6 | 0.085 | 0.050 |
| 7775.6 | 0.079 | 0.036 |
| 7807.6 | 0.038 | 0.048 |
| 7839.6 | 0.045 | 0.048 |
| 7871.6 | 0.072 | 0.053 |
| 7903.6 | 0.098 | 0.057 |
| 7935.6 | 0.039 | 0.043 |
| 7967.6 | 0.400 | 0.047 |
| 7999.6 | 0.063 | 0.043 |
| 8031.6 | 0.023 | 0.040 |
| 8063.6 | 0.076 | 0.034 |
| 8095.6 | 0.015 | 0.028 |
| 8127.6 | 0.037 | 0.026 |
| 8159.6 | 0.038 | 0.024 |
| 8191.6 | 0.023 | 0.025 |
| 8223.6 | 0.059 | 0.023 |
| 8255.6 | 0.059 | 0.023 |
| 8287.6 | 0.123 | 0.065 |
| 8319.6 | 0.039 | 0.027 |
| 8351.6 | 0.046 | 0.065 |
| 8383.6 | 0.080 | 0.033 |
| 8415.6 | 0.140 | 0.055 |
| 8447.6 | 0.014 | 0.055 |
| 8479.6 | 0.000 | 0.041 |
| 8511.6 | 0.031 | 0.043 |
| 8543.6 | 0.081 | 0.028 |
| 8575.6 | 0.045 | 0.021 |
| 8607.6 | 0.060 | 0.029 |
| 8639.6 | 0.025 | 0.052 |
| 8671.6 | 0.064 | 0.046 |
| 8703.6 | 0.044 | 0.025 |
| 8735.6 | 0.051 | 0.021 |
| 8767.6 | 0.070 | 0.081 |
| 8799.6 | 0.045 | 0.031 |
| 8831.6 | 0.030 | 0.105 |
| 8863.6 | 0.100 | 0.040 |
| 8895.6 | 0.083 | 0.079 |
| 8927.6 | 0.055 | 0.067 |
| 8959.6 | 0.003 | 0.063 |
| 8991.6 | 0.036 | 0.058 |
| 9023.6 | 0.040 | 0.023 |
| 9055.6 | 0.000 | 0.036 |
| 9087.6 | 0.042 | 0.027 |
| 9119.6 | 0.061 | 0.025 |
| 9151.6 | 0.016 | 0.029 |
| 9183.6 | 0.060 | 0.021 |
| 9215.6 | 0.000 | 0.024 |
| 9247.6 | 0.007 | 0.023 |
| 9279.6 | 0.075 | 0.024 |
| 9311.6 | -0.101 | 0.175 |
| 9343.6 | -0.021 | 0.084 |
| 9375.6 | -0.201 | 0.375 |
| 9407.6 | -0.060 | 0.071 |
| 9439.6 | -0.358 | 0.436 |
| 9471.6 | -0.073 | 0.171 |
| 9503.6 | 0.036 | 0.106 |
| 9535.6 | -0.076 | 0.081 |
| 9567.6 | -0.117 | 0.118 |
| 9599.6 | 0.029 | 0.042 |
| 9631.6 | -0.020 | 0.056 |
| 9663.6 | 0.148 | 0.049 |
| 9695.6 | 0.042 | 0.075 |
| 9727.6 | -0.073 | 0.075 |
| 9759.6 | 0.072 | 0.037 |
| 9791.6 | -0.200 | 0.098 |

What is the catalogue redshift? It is 0.591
